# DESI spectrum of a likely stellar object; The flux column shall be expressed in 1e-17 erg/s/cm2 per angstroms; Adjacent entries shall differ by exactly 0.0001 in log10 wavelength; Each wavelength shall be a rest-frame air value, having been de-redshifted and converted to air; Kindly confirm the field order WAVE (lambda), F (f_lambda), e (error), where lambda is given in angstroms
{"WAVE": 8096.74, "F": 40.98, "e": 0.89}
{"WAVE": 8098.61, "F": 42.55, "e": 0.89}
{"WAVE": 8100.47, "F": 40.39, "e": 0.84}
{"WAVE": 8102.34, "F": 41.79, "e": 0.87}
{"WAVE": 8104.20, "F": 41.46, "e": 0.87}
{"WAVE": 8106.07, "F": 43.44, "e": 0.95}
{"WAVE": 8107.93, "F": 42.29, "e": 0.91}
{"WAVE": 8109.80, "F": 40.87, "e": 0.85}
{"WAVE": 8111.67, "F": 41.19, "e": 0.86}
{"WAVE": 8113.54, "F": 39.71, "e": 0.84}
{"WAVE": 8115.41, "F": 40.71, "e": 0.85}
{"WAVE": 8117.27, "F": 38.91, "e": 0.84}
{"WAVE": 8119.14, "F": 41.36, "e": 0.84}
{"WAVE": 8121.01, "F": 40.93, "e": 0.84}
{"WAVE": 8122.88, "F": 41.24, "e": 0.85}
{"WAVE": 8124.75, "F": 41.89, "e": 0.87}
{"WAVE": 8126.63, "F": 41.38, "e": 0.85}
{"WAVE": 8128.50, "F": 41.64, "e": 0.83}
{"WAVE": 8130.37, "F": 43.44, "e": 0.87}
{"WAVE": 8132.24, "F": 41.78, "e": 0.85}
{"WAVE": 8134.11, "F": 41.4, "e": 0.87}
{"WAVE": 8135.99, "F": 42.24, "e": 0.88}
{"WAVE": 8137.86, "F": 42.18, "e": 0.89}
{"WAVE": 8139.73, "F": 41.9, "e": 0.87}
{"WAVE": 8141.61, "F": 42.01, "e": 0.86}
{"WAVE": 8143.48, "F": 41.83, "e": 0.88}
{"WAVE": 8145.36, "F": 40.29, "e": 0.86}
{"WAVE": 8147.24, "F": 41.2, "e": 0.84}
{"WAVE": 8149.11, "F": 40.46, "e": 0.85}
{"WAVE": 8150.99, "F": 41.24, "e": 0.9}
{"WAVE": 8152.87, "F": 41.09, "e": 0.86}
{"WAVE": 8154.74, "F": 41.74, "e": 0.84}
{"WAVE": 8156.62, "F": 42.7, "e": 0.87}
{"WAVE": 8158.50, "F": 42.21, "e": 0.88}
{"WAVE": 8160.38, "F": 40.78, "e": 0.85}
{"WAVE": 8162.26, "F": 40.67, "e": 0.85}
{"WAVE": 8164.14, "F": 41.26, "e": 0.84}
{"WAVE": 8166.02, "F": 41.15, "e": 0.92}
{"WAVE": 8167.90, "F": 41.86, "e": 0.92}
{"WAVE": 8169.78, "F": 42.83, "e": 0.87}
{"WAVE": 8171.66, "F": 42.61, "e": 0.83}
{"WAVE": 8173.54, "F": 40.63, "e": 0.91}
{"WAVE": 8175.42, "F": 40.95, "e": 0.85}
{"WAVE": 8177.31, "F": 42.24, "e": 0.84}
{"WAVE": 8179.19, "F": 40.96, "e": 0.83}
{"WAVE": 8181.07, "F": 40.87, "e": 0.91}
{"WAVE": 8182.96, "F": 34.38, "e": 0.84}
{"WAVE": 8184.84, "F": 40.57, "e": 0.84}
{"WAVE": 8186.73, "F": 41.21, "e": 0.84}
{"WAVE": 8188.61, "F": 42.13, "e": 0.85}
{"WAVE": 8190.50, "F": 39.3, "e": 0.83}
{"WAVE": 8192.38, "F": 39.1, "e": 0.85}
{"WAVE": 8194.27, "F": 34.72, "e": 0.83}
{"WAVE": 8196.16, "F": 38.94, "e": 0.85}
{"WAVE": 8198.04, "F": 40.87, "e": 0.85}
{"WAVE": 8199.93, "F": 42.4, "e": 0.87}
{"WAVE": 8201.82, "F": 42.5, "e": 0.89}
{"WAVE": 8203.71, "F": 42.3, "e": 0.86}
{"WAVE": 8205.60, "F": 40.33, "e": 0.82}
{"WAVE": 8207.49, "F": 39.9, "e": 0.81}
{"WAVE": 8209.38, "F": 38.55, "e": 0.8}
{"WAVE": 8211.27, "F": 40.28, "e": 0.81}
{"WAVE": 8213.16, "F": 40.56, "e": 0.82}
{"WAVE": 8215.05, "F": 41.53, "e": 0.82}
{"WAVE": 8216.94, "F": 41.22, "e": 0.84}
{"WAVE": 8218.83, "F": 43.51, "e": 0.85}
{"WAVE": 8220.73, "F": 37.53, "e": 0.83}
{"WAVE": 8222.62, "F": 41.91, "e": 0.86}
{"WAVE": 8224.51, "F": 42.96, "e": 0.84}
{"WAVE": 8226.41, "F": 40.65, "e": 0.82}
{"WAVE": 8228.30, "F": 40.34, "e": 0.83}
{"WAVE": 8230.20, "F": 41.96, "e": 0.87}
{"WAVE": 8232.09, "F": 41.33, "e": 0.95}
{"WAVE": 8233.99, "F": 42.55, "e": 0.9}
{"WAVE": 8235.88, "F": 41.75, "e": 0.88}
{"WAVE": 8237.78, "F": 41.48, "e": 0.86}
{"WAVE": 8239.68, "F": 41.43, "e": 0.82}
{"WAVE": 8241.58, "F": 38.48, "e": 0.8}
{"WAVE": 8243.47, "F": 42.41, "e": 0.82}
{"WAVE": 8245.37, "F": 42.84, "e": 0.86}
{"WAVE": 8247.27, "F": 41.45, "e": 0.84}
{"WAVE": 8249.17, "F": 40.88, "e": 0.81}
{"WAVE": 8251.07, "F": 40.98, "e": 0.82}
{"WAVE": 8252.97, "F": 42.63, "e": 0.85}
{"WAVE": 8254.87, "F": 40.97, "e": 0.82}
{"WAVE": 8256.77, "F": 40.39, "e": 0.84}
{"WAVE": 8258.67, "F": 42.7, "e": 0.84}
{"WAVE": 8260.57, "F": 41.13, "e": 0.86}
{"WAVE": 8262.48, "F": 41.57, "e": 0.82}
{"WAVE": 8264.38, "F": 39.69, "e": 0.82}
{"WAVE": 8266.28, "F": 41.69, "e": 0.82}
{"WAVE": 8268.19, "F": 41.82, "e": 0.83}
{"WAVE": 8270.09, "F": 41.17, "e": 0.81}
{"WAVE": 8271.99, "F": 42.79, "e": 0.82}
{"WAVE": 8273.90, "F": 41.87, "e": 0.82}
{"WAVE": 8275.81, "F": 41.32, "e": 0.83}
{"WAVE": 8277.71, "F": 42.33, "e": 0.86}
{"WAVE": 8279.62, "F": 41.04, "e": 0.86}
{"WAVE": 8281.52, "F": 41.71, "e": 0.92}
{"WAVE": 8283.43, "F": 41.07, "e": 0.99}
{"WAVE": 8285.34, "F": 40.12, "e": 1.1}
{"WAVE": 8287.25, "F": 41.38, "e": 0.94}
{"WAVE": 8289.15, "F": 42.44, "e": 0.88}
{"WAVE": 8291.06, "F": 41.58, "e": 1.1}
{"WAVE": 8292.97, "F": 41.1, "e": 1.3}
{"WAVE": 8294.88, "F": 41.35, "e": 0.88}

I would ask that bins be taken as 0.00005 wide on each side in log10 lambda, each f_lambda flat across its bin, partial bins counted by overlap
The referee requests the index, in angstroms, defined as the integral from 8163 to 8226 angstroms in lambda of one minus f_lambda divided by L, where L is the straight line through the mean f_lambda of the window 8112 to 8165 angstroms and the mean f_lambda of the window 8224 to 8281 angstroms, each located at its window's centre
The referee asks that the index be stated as 1.14 angstroms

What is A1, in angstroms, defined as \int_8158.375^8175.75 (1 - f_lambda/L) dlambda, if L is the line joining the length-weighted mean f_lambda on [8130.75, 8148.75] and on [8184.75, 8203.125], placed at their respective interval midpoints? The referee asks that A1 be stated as -0.2 angstroms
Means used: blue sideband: 41.7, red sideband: 40.2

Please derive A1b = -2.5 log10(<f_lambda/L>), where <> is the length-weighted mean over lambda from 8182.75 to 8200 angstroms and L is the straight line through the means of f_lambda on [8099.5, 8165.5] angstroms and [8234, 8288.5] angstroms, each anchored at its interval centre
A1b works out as 0.05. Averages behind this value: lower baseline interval 41.4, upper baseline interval 41.4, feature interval 39.4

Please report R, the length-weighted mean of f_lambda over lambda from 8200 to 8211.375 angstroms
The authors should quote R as 40.8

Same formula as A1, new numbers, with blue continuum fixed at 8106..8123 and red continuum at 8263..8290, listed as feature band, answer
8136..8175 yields -0.44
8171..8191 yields 0.31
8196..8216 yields 0.21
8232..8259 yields -0.06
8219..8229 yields 0.10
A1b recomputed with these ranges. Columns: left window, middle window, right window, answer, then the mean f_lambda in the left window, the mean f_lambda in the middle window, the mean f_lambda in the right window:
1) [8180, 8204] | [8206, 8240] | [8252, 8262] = -0.01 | 39.9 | 41.1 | 41.6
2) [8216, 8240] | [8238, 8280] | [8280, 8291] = 0.00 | 41.4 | 41.4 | 41.4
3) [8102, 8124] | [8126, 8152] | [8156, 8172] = 0.00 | 41.2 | 41.6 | 41.7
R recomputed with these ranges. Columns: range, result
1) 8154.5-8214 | 40.7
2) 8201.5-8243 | 41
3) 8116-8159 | 41.5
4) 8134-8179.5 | 41.5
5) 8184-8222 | 40.4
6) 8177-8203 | 40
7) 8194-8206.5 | 40.6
